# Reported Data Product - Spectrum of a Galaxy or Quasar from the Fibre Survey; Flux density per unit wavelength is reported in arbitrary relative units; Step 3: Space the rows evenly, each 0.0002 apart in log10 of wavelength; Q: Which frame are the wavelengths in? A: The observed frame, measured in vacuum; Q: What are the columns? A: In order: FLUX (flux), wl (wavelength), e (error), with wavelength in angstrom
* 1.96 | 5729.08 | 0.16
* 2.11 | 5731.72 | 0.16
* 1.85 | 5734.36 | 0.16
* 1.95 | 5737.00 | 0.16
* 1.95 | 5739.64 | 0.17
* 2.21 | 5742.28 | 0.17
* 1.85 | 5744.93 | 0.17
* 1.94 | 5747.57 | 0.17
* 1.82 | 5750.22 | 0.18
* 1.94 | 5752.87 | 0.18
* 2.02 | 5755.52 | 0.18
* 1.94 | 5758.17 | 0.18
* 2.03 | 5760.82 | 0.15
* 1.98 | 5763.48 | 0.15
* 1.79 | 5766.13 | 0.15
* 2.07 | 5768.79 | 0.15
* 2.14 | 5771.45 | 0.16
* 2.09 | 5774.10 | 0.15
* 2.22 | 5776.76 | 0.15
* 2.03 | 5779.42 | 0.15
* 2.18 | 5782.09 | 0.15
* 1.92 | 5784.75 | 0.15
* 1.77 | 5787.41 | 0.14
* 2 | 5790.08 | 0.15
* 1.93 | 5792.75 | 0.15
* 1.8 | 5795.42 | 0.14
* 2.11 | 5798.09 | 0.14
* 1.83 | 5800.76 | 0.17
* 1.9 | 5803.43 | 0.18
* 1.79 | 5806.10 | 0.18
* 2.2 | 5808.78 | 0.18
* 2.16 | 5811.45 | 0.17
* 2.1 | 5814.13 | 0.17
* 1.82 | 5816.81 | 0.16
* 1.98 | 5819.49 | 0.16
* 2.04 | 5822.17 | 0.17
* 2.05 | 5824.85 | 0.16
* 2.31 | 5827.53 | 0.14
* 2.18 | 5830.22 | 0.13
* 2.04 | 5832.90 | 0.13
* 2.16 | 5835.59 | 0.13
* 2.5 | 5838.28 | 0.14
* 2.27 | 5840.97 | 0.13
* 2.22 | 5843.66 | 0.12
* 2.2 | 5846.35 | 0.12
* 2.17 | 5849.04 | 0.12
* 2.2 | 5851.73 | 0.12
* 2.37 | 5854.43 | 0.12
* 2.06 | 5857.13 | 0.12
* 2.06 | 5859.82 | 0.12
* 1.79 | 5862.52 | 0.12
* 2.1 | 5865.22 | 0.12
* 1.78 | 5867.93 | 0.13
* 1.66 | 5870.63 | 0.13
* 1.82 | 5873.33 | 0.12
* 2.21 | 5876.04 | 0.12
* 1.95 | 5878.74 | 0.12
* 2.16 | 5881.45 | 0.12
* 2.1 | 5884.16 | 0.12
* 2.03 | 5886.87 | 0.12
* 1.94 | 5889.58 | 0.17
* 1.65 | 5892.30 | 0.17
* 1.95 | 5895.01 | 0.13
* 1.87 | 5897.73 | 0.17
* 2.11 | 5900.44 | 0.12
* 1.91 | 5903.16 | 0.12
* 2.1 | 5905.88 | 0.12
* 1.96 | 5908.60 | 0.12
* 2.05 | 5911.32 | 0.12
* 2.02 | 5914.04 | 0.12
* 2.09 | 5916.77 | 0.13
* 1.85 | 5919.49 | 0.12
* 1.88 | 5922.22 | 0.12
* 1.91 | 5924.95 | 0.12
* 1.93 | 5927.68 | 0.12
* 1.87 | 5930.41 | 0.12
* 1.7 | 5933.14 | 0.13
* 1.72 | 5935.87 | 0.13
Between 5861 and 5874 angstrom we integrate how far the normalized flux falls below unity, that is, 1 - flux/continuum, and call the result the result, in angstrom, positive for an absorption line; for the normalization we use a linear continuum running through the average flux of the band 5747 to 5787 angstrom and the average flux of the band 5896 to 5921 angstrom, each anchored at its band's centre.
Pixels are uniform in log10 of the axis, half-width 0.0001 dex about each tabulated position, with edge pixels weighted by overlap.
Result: 1.06 angstrom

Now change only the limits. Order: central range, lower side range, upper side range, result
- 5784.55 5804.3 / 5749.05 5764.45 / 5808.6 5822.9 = 1.00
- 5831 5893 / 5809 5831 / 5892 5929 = -1.28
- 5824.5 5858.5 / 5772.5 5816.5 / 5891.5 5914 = -3.97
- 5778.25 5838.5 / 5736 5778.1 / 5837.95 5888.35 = 0.31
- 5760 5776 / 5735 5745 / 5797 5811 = -0.28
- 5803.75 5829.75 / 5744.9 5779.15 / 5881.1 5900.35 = -0.93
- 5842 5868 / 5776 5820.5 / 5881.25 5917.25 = -1.67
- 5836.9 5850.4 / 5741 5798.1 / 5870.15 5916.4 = -1.97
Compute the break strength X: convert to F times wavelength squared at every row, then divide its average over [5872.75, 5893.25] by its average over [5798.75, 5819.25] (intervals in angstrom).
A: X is 1.03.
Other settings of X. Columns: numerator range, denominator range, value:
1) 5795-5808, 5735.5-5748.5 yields 0.98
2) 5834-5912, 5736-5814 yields 1.06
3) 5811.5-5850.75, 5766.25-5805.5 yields 1.10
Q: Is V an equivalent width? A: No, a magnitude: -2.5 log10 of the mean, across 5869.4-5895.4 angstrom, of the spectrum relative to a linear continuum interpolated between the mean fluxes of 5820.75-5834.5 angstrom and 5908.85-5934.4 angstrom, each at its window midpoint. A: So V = 0.03 mag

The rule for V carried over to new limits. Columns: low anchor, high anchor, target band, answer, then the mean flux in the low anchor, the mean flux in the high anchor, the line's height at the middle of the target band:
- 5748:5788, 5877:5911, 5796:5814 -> 0.00 mag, 2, 1.98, 1.99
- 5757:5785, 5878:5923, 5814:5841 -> -0.06 mag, 2.04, 1.98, 2.01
